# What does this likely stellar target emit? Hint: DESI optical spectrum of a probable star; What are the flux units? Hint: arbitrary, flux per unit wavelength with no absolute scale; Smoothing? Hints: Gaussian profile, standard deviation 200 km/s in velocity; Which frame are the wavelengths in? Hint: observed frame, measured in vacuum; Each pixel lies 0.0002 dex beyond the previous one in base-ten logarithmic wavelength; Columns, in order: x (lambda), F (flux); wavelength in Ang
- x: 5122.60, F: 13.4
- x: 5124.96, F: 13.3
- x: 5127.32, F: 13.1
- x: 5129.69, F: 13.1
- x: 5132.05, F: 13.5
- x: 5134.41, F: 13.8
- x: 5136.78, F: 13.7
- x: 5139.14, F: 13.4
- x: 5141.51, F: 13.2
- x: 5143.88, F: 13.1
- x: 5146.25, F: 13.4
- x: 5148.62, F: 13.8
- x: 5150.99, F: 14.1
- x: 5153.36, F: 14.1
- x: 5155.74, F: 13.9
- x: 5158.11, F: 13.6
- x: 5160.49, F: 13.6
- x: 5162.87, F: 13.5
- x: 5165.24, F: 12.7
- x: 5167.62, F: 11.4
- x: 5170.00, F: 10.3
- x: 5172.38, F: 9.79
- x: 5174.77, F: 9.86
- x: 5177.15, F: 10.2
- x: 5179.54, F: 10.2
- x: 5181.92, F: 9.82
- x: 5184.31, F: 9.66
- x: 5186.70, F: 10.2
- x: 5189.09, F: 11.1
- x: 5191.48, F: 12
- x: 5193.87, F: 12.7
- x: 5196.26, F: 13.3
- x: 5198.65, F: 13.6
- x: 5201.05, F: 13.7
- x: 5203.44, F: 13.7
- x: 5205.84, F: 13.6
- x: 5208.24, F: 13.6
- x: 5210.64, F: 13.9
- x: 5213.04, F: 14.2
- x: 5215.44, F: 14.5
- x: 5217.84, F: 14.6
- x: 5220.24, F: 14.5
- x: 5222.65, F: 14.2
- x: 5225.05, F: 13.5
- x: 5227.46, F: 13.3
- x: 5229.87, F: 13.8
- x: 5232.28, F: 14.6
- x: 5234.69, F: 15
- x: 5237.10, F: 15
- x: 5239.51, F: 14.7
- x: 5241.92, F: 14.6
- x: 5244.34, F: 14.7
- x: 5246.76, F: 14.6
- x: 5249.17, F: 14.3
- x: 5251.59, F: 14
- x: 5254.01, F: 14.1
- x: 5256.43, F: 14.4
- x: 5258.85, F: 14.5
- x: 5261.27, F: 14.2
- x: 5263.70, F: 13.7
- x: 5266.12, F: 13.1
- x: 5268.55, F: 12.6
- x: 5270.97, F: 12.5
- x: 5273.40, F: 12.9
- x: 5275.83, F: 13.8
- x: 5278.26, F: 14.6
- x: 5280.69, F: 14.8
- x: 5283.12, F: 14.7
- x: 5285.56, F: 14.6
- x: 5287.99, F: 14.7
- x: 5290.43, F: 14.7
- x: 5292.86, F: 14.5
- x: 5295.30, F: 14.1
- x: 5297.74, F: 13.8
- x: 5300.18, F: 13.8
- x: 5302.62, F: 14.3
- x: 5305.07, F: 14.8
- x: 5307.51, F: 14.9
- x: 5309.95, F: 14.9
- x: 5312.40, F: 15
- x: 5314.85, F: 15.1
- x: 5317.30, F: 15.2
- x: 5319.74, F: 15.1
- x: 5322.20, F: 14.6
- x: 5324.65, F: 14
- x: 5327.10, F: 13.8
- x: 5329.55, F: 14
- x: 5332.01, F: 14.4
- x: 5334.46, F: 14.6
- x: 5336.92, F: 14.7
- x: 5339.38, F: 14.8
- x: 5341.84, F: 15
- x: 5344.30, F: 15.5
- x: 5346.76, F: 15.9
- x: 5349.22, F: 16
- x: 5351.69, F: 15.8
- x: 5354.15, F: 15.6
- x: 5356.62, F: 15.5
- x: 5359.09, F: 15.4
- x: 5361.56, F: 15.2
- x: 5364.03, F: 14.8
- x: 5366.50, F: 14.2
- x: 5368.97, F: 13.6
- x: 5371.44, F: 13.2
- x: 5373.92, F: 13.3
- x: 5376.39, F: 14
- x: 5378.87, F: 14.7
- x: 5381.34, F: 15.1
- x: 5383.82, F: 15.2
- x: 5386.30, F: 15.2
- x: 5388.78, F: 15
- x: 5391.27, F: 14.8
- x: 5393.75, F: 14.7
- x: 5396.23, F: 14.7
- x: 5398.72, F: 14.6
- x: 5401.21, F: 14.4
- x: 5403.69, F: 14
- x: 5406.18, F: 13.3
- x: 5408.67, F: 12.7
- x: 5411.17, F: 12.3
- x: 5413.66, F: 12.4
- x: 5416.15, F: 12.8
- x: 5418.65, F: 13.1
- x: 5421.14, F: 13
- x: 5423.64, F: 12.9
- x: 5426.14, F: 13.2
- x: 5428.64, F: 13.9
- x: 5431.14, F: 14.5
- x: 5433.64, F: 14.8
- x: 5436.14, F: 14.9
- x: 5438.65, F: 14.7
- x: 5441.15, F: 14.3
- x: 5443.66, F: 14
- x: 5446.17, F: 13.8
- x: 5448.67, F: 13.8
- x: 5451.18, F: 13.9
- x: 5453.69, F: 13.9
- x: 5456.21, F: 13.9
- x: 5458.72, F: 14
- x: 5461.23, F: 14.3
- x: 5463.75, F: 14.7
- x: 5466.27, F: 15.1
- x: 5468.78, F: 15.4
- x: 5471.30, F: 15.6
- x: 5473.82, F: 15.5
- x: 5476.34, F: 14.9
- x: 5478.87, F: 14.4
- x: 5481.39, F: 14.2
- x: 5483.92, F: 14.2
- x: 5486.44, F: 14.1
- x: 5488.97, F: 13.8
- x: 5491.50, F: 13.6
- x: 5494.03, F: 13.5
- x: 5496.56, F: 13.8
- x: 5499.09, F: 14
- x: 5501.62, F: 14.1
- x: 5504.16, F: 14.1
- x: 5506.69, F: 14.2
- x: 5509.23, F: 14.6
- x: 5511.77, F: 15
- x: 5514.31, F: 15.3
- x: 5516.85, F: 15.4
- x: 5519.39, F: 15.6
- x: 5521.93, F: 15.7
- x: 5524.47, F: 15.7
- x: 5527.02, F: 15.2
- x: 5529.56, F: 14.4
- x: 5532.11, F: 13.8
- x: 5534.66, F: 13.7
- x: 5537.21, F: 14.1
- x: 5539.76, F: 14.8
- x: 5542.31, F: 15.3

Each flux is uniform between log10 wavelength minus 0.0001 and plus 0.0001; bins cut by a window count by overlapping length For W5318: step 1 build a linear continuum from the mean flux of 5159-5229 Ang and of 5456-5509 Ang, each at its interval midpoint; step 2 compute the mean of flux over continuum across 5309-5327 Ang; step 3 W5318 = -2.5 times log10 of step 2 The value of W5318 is -0.12 mag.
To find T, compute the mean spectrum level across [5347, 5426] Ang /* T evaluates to 14.2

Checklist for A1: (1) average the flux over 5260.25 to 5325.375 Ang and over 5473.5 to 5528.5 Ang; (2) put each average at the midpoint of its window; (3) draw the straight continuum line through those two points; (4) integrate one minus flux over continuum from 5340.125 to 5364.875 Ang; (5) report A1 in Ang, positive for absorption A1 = -1.9 Ang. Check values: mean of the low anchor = 14.3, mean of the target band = 15.5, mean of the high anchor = 14.6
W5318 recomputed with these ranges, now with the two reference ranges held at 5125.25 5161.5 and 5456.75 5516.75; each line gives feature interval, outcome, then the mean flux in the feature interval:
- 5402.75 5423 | 0.107 mag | 12.9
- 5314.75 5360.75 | -0.070 mag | 15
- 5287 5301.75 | -0.024 mag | 14.3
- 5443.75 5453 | 0.038 mag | 13.9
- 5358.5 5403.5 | -0.027 mag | 14.5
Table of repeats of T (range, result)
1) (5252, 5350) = 14.4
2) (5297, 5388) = 14.7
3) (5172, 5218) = 12.2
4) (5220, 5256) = 14.3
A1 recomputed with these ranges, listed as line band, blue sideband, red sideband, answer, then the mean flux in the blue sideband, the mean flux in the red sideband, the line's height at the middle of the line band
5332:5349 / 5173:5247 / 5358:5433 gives -1.7 Ang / 13.1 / 14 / 13.7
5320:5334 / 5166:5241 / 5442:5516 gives -0.8 Ang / 12.7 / 14.3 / 13.5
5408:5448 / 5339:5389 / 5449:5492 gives 2.8 Ang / 14.9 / 14.4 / 14.6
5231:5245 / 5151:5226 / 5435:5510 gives -2.0 Ang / 12.6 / 14.3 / 12.9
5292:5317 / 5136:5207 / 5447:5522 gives -2.4 Ang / 12.4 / 14.5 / 13.3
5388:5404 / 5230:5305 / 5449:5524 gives -0.3 Ang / 14.2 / 14.5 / 14.4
